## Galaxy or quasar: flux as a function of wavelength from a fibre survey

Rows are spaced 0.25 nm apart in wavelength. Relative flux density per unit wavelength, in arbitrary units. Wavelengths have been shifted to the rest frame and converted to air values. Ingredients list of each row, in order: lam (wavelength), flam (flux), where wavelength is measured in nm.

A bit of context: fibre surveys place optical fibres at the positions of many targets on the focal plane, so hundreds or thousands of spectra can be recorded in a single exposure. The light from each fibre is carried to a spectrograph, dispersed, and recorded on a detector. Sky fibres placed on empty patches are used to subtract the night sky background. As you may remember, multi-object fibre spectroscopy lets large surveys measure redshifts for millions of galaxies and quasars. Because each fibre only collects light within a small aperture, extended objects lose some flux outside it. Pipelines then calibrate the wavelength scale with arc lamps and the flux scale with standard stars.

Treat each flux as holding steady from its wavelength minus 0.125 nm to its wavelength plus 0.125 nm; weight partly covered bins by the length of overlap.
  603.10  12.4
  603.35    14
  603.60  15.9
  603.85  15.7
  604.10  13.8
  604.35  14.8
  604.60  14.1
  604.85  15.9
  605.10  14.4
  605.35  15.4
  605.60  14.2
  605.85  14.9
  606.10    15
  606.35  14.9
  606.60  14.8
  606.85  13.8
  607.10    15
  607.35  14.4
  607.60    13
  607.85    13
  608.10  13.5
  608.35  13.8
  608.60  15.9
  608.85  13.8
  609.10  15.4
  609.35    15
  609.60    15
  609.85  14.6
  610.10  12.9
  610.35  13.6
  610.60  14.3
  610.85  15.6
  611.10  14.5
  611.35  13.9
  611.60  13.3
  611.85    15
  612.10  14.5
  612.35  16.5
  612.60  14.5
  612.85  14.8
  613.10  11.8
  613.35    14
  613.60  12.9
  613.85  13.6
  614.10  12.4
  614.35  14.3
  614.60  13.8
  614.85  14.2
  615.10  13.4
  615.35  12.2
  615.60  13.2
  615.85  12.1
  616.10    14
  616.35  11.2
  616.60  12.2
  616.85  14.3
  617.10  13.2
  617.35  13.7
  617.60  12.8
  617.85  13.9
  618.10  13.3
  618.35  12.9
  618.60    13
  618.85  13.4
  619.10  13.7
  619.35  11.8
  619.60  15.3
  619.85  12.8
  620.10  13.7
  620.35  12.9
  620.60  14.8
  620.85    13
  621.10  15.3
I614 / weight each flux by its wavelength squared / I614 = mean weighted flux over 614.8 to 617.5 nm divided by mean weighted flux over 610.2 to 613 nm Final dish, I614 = 0.9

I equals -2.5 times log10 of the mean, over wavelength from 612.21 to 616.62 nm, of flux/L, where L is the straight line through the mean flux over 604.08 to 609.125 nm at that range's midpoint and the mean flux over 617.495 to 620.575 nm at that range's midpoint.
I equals 0.03 mag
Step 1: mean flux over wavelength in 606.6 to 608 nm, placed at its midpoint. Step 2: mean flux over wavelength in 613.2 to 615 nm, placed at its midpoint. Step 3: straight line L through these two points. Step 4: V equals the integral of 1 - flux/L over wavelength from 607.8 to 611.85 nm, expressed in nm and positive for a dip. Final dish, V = -0.15 nm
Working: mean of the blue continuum 13.9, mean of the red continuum 13.6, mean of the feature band 14.3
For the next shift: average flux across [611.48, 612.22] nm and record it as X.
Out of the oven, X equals 14.3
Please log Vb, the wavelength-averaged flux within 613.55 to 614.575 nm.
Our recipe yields 13.4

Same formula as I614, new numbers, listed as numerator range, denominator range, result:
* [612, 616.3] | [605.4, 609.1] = 0.97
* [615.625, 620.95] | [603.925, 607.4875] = 0.94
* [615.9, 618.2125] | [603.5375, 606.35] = 0.92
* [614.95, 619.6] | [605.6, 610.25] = 0.94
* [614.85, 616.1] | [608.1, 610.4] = 0.92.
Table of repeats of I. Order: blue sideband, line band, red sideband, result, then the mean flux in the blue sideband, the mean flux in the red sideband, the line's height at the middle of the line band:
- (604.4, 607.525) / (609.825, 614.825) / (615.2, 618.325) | -0.03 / 14.7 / 13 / 13.7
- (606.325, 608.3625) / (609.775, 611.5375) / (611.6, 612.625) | 0.04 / 14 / 15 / 14.7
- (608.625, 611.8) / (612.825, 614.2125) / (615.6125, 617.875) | 0.04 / 14.4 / 13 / 13.7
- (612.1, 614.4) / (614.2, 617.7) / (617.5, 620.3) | 0.04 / 13.9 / 13.3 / 13.6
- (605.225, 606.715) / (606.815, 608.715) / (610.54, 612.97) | 0.06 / 14.9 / 14.7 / 14.8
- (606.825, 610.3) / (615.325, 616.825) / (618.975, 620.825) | 0.09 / 14.2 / 13.5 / 13.8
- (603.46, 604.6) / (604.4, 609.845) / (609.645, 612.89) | 0.01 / 14.9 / 14.5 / 14.7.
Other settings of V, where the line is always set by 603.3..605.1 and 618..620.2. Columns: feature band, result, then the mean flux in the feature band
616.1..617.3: 0.06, 12.9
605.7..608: 0.05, 14.3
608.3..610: -0.05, 14.8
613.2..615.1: 0.04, 13.6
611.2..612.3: -0.02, 14.3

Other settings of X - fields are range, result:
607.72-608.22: 13.2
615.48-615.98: 12.7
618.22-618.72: 13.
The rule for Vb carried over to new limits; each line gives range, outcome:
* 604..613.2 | 14.4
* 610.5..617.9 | 13.7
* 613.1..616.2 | 13.3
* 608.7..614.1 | 14.2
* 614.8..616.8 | 12.8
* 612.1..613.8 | 14.1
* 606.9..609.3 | 14.2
